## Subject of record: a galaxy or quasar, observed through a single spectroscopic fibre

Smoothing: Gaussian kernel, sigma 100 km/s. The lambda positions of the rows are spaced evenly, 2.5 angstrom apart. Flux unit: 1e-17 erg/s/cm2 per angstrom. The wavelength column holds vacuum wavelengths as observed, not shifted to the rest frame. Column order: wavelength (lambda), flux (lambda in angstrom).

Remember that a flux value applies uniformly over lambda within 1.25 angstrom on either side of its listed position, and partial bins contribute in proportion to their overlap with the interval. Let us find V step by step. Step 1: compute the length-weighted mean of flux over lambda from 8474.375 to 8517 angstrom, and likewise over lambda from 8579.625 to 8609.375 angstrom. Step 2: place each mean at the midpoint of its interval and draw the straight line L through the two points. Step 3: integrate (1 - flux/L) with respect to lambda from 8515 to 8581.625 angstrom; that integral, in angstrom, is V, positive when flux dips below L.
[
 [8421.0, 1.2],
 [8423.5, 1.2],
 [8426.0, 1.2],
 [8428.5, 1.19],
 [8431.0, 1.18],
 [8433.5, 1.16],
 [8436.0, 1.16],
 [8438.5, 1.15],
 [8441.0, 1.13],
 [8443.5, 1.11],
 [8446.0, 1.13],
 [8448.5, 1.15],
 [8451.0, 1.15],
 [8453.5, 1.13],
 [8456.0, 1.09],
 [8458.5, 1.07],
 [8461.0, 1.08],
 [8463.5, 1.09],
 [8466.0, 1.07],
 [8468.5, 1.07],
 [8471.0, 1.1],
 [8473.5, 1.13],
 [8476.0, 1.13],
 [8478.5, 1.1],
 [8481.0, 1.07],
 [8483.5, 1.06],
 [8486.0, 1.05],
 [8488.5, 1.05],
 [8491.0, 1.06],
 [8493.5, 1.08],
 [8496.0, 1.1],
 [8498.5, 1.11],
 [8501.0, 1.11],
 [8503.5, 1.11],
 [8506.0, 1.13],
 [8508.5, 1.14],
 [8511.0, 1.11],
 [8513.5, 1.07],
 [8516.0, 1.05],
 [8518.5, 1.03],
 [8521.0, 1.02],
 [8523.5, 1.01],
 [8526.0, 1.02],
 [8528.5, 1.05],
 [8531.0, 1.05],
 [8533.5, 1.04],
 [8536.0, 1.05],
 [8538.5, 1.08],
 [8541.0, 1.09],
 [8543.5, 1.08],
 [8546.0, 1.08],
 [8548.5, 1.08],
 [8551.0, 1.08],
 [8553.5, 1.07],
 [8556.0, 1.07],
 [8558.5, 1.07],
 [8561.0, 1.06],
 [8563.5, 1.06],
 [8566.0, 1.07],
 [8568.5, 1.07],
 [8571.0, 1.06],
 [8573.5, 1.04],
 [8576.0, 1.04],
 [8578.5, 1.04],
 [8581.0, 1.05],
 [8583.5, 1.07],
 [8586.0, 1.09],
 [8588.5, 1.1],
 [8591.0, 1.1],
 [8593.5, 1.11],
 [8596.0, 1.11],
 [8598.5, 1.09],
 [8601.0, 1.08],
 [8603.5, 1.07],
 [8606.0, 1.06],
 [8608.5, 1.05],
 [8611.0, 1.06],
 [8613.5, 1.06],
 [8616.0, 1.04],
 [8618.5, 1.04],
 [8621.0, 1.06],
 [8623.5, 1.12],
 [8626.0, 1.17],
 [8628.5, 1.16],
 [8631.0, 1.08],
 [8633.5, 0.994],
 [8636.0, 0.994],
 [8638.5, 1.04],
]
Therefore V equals 1.8 angstrom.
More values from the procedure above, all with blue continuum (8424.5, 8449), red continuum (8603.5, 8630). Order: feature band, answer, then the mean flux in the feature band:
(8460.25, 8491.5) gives 1.60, 1.08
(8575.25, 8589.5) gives 0.40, 1.07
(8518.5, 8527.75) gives 0.83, 1.02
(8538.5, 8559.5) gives 0.61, 1.08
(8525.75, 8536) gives 0.68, 1.04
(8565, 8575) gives 0.38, 1.06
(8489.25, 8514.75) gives 0.64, 1.1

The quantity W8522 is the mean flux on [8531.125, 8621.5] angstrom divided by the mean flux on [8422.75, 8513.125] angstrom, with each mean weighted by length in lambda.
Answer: 0.96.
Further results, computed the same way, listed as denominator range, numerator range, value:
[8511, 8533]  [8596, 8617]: 1.02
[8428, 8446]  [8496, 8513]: 0.97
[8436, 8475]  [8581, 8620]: 0.97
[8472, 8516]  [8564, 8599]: 0.98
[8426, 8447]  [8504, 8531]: 0.92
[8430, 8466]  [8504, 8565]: 0.95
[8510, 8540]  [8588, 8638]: 1.03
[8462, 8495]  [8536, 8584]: 0.99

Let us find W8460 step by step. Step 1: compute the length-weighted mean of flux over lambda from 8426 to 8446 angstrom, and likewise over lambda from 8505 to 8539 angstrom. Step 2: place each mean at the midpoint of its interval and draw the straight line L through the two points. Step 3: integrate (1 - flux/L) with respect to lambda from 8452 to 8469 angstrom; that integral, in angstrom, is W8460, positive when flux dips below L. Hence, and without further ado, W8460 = 0.6 angstrom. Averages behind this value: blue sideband 1.16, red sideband 1.06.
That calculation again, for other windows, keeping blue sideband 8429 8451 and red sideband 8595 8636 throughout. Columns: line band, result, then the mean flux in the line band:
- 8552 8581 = 0.97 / 1.06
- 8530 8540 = 0.47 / 1.06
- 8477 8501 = 1.06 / 1.08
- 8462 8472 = 0.48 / 1.08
